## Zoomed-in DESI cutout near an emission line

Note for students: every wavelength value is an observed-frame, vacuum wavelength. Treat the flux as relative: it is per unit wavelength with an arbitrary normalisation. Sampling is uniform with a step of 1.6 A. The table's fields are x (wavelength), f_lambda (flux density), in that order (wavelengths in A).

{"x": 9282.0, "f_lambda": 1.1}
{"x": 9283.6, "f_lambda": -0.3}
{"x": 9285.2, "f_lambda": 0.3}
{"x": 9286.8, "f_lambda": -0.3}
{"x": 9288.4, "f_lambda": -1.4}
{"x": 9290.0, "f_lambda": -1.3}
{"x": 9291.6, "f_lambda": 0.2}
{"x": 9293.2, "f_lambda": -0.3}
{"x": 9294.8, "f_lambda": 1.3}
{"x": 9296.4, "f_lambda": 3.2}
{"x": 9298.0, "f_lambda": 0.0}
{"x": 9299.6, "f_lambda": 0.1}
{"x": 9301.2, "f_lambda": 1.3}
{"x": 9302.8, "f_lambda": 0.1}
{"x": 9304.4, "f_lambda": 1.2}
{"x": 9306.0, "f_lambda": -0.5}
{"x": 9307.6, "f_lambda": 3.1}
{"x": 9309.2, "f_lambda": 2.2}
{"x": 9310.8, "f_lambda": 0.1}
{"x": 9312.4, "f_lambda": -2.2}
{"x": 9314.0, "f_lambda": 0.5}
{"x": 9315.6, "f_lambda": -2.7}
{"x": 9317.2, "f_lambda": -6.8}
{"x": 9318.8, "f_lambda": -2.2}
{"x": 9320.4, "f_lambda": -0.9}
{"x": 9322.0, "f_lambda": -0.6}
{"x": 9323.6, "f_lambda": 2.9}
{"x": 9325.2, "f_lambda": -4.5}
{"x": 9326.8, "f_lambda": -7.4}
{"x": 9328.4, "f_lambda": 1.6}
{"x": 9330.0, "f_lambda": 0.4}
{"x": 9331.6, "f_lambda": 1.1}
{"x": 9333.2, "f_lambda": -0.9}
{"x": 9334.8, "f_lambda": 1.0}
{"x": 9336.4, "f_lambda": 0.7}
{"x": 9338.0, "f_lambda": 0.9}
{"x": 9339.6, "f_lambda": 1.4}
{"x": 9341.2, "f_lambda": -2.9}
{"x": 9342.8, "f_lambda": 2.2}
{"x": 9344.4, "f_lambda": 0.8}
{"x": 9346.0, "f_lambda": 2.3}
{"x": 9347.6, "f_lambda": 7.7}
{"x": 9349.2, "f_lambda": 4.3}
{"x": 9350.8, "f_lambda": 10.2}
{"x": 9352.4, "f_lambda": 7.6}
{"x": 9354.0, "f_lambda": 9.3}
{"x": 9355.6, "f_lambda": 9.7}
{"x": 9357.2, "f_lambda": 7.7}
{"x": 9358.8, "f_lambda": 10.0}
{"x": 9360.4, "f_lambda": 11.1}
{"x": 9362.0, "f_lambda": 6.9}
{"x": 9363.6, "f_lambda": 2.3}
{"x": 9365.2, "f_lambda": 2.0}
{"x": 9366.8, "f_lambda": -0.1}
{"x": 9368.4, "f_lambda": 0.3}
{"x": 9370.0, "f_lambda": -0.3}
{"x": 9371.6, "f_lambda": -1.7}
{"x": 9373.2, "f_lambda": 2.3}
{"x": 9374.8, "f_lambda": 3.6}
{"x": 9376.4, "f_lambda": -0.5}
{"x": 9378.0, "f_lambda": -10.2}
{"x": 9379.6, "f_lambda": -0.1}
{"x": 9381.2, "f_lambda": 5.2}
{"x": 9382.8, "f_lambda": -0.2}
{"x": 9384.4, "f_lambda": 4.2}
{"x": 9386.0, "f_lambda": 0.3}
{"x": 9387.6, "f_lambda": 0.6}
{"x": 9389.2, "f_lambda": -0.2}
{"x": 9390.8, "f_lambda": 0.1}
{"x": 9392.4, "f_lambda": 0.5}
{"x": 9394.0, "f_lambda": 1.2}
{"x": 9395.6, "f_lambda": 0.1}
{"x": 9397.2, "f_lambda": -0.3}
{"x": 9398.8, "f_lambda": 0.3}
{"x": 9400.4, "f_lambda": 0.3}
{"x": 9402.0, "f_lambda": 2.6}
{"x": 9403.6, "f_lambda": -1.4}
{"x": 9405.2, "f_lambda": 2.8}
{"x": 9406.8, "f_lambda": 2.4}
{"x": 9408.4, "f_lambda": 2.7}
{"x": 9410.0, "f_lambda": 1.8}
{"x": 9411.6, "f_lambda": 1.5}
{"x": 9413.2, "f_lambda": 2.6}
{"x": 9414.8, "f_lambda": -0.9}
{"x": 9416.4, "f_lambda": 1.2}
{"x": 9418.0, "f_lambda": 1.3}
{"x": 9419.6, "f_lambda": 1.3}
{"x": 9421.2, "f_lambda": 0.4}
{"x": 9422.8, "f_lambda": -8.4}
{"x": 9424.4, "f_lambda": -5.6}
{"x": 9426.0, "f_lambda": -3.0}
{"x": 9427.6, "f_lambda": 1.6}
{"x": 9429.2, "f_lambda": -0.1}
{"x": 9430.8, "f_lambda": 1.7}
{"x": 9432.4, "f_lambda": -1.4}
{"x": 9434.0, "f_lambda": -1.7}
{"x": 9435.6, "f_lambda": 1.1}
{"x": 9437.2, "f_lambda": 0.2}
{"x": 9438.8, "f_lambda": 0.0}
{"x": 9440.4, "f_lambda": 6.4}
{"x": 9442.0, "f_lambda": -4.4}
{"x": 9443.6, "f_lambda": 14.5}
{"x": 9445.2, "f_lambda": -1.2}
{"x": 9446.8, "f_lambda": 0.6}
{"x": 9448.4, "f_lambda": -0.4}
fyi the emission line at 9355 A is [O II] 3727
